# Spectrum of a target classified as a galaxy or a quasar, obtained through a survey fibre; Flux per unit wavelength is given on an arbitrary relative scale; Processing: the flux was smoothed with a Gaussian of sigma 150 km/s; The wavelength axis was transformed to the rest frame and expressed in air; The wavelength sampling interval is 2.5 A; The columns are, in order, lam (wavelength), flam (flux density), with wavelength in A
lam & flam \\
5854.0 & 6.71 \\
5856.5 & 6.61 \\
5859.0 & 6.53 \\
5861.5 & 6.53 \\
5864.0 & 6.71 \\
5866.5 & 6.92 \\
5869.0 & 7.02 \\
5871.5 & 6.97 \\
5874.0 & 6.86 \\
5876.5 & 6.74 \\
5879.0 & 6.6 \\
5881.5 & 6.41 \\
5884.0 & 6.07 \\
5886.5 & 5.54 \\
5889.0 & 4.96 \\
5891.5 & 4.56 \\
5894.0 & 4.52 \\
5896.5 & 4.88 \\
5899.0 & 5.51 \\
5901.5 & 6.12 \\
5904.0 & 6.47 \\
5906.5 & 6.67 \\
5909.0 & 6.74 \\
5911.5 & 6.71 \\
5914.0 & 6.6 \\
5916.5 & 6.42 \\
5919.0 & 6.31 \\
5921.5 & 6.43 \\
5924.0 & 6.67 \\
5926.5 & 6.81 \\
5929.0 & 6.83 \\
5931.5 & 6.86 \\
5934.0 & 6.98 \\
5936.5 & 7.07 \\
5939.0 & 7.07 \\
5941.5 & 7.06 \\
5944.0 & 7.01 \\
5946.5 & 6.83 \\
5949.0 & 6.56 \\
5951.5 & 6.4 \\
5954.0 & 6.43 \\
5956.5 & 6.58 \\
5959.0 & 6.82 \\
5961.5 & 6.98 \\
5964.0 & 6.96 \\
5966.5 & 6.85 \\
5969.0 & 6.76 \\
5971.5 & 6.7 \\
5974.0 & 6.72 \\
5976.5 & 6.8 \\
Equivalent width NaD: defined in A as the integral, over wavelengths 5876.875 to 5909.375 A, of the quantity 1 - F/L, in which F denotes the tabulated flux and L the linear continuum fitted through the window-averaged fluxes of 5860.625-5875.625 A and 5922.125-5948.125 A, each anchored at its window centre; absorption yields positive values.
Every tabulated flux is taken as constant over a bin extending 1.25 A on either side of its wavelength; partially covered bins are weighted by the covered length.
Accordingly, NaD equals 5.2 A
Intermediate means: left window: 6.84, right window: 6.9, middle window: 5.77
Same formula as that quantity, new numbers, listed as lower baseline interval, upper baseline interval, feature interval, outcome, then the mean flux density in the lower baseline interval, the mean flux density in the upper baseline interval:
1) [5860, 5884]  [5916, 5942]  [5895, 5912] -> 1.6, 6.71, 6.78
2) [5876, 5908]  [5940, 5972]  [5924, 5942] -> -1.5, 5.76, 6.77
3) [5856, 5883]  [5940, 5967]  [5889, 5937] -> 3.7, 6.72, 6.77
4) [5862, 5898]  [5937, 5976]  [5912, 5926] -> -0.2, 6.06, 6.79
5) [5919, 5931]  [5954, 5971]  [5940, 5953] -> -0.1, 6.66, 6.79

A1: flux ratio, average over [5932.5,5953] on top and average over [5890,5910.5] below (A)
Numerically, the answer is 1.2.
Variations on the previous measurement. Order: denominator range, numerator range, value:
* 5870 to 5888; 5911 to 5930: 1.02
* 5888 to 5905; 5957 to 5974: 1.29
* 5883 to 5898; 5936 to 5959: 1.33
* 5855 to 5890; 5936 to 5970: 1.05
